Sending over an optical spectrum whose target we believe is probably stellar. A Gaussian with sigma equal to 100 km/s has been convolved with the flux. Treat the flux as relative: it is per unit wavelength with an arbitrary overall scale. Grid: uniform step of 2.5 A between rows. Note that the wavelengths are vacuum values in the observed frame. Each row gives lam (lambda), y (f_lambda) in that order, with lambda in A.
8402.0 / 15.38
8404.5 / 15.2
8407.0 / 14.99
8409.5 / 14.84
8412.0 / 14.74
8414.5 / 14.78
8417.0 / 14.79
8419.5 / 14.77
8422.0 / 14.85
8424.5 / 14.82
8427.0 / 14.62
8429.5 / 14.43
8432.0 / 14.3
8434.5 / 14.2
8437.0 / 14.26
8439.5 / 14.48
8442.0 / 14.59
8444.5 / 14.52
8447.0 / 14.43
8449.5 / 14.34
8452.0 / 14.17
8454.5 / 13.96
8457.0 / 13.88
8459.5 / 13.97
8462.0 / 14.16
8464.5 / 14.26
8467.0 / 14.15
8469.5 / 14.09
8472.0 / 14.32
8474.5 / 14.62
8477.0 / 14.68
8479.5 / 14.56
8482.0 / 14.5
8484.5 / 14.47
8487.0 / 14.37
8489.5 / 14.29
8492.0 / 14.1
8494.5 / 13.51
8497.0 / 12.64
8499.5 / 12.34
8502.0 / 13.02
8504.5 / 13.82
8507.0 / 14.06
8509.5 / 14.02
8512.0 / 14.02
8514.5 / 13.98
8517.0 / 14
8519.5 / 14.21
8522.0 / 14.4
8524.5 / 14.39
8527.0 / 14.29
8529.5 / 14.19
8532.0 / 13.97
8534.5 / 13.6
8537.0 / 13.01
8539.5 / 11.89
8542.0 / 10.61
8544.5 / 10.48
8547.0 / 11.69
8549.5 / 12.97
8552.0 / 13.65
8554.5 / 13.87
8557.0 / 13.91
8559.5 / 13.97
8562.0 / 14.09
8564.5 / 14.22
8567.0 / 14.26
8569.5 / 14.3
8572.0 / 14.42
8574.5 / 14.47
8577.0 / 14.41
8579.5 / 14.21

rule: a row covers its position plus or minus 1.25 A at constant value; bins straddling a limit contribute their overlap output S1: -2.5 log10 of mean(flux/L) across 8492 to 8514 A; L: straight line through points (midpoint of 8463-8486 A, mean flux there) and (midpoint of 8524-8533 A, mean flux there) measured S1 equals 0.06 mag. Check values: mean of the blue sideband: 14.4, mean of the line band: 13.5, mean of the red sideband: 14.2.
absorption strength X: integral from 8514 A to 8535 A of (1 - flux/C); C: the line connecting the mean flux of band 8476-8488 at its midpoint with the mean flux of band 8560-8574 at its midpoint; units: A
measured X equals 0.4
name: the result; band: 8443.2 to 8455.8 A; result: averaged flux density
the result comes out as 14.3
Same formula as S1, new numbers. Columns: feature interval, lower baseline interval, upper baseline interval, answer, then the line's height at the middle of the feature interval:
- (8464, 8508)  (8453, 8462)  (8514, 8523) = 0.01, 14.1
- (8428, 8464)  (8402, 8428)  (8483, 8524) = 0.02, 14.5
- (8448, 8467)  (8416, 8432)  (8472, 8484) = 0.04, 14.6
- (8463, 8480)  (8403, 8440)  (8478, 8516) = -0.02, 14.1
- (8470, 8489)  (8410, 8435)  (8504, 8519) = -0.02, 14.2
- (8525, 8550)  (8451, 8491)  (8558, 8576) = 0.12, 14.3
